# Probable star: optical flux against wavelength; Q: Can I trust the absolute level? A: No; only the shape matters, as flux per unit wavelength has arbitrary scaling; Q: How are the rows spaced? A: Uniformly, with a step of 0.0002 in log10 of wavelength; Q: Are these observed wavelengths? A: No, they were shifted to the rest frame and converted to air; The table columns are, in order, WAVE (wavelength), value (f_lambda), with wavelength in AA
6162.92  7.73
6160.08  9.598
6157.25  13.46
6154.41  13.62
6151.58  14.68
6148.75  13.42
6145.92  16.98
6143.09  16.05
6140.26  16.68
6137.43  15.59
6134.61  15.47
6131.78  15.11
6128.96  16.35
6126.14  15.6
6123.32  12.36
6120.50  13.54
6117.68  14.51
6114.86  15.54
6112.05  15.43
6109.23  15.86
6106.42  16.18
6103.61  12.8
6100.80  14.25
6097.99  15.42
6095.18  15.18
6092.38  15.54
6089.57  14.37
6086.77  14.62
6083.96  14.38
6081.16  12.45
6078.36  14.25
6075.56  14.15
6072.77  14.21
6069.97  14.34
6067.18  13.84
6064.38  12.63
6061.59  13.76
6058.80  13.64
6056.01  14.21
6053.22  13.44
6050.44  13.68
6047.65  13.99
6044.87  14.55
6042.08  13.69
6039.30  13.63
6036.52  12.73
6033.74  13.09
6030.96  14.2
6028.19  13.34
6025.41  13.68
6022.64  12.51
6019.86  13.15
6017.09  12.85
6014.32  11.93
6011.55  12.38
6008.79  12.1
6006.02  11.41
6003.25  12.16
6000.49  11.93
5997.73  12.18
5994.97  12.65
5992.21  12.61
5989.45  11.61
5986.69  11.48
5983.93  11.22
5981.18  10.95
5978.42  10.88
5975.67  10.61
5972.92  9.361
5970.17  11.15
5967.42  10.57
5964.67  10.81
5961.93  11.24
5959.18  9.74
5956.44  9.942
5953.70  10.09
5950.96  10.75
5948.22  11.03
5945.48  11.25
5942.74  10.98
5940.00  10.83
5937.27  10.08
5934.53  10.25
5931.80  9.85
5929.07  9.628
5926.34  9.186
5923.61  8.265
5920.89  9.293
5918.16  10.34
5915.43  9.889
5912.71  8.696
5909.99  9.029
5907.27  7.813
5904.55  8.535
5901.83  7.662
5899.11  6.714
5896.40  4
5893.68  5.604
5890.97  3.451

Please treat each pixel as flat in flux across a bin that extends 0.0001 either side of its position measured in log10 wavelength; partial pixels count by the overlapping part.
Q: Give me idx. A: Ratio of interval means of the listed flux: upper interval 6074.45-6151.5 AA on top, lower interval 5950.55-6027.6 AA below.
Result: 1.29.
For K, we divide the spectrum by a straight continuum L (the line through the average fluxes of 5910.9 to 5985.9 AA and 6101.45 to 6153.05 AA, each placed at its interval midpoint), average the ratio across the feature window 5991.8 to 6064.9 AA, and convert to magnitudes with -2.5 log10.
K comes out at -0.054 mag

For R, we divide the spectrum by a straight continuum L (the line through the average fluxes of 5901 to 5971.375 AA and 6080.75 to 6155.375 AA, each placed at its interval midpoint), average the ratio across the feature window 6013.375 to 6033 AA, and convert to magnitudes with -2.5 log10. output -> -0.07 mag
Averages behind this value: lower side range 9.9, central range 13.1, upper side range 14.9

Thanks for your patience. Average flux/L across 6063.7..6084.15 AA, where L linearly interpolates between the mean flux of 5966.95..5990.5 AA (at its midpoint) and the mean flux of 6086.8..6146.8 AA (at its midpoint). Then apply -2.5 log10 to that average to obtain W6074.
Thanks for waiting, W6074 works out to 0.003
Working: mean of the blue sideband 10.9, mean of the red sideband 15.2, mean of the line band 13.8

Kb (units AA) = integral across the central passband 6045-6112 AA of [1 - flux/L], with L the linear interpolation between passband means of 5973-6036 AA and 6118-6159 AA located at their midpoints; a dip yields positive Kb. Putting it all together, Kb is -2.91 AA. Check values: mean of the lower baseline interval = 12.2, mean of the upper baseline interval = 14.9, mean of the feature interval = 14.3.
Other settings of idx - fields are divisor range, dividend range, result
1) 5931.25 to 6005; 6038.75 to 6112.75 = 1.30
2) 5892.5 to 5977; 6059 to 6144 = 1.55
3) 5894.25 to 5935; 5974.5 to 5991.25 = 1.31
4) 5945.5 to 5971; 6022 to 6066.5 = 1.28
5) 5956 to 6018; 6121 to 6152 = 1.34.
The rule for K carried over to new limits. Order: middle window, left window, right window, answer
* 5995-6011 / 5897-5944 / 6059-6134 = -0.036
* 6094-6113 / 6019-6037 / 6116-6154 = -0.034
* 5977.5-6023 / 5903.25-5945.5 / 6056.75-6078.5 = -0.015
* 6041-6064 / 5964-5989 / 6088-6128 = -0.058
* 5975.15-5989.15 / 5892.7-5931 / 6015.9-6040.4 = 0.017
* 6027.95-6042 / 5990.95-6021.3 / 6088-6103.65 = -0.028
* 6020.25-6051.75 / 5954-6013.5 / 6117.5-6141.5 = -0.076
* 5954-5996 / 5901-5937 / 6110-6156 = -0.024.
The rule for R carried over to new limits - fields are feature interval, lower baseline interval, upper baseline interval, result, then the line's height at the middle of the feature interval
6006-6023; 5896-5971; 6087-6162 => -0.06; 11.8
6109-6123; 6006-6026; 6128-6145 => 0.05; 15.3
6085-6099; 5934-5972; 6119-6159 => -0.09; 13.8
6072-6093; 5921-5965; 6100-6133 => -0.02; 13.9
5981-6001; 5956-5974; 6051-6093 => -0.05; 11.3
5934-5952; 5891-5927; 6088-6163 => -0.20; 8.95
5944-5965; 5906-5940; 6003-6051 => -0.01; 10.5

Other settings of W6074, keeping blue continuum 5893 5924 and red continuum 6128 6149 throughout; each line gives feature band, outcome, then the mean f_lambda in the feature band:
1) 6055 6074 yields -0.04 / 13.8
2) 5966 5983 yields -0.03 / 10.6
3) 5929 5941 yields -0.14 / 10.2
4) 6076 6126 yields 0.00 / 14.5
